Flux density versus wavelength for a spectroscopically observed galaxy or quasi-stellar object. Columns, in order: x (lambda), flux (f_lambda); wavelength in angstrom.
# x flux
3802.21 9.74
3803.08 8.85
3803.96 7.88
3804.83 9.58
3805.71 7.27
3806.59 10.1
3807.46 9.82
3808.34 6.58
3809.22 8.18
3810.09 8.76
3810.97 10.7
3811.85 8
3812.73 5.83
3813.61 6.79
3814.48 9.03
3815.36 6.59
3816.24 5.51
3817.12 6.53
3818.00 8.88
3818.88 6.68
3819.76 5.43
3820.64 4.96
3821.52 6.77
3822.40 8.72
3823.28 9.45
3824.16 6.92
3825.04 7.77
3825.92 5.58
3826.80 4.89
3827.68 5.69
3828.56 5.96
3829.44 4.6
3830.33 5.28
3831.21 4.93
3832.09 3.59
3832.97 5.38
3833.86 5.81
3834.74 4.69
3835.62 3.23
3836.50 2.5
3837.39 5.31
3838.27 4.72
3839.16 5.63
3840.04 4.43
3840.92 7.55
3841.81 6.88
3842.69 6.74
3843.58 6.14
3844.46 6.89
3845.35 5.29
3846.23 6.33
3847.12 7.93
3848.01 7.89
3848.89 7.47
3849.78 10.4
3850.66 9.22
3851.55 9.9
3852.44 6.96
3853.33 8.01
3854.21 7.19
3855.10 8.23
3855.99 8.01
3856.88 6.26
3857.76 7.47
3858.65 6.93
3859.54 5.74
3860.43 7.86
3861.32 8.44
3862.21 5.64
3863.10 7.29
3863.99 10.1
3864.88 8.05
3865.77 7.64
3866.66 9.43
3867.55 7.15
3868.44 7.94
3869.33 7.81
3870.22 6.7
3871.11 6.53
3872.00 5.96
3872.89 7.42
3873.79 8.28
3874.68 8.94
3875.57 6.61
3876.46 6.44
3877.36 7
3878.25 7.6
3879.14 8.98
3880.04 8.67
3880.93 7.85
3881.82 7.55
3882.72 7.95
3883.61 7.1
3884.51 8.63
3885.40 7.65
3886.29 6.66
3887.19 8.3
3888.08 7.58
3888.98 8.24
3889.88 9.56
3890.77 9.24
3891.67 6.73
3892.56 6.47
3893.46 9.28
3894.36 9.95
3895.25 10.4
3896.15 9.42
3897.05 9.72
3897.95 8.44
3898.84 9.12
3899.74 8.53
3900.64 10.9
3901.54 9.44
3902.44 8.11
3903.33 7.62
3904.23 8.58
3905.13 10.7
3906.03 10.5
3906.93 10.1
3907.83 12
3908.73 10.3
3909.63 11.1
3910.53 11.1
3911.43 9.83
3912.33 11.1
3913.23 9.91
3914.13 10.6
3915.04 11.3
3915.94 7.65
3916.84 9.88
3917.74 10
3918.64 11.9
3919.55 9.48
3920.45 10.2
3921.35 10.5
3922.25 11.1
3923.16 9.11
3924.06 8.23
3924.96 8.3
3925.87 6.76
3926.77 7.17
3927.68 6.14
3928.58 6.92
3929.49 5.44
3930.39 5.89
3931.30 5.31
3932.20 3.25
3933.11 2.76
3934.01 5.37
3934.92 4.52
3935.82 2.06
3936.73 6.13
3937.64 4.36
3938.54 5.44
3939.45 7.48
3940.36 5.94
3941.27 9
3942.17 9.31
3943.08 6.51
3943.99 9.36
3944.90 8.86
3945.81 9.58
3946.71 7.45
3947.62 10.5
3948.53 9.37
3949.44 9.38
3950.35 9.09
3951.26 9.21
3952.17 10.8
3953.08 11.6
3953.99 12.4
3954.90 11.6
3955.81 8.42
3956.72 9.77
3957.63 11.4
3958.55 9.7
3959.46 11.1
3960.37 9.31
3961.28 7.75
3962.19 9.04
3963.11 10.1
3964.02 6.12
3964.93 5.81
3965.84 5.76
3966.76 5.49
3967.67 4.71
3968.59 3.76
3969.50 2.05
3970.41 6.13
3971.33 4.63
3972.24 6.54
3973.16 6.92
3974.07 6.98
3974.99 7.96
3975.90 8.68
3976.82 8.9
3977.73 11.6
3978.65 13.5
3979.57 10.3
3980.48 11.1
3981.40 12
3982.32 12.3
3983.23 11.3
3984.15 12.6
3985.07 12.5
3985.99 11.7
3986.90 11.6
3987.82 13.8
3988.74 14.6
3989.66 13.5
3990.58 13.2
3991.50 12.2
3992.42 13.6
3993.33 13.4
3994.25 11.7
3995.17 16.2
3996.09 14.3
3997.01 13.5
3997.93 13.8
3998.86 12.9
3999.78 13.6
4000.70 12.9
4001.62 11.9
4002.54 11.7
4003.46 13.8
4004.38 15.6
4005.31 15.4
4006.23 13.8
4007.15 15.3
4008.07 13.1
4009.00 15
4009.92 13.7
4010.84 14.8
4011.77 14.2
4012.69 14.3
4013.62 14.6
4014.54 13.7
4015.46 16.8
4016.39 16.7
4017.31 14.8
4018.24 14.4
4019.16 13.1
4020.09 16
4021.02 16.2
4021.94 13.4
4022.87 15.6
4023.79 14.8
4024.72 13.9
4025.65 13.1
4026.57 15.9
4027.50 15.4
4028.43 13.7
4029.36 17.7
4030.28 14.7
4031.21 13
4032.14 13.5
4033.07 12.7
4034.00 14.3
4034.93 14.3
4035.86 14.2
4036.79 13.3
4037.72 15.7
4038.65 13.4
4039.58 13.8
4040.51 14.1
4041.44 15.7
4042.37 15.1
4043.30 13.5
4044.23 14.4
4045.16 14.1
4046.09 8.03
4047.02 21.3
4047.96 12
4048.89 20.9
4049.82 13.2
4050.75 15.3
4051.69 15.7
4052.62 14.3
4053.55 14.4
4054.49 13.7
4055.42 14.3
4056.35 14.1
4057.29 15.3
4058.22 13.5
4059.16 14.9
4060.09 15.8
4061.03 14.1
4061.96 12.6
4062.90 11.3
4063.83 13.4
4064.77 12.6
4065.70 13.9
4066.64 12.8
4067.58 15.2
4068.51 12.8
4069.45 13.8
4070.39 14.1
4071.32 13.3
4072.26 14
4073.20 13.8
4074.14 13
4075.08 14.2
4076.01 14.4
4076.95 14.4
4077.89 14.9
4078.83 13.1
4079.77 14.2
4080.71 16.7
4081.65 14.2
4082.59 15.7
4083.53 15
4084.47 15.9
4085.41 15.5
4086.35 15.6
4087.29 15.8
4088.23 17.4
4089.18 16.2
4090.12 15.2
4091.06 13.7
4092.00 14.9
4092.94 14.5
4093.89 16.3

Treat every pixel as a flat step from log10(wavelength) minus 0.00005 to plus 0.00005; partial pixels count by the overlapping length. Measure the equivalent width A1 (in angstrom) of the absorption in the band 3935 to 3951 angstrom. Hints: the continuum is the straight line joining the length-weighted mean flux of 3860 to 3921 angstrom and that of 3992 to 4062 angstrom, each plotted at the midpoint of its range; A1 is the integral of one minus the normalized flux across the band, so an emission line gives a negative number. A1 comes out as 4.9 angstrom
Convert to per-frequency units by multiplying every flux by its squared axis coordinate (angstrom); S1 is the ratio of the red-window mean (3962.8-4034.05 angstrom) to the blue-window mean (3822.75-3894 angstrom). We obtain 1.9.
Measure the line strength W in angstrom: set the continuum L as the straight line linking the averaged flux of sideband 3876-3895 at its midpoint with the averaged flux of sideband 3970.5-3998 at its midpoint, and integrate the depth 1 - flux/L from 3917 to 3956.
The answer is 7.1 angstrom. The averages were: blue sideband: 8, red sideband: 11.4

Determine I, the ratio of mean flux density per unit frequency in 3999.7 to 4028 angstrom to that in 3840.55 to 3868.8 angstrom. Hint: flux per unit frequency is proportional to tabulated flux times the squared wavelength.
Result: 2.06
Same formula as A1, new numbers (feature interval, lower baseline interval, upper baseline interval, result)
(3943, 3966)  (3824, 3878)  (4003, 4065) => 3.69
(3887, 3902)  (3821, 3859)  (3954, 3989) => -2.57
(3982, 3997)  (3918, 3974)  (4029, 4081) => -4.02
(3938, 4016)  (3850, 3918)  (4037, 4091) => 6.44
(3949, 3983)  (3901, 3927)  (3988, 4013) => 9.60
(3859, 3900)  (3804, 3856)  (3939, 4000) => -0.11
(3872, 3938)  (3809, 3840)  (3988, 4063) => 7.56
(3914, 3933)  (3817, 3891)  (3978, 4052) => 3.38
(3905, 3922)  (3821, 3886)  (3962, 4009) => -3.25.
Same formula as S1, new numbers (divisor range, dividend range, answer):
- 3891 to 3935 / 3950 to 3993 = 1.14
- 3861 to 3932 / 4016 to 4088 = 1.83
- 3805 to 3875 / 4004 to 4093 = 2.31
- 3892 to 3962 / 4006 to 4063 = 1.75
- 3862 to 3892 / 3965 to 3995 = 1.34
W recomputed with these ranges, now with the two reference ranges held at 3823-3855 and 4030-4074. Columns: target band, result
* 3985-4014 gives -3.43 angstrom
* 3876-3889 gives 0.30 angstrom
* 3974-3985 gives 0.65 angstrom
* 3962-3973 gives 5.20 angstrom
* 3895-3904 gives -0.63 angstrom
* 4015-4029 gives -2.07 angstrom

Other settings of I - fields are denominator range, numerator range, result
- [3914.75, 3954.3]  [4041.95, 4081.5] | 1.90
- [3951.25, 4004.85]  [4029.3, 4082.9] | 1.40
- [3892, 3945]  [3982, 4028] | 1.74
